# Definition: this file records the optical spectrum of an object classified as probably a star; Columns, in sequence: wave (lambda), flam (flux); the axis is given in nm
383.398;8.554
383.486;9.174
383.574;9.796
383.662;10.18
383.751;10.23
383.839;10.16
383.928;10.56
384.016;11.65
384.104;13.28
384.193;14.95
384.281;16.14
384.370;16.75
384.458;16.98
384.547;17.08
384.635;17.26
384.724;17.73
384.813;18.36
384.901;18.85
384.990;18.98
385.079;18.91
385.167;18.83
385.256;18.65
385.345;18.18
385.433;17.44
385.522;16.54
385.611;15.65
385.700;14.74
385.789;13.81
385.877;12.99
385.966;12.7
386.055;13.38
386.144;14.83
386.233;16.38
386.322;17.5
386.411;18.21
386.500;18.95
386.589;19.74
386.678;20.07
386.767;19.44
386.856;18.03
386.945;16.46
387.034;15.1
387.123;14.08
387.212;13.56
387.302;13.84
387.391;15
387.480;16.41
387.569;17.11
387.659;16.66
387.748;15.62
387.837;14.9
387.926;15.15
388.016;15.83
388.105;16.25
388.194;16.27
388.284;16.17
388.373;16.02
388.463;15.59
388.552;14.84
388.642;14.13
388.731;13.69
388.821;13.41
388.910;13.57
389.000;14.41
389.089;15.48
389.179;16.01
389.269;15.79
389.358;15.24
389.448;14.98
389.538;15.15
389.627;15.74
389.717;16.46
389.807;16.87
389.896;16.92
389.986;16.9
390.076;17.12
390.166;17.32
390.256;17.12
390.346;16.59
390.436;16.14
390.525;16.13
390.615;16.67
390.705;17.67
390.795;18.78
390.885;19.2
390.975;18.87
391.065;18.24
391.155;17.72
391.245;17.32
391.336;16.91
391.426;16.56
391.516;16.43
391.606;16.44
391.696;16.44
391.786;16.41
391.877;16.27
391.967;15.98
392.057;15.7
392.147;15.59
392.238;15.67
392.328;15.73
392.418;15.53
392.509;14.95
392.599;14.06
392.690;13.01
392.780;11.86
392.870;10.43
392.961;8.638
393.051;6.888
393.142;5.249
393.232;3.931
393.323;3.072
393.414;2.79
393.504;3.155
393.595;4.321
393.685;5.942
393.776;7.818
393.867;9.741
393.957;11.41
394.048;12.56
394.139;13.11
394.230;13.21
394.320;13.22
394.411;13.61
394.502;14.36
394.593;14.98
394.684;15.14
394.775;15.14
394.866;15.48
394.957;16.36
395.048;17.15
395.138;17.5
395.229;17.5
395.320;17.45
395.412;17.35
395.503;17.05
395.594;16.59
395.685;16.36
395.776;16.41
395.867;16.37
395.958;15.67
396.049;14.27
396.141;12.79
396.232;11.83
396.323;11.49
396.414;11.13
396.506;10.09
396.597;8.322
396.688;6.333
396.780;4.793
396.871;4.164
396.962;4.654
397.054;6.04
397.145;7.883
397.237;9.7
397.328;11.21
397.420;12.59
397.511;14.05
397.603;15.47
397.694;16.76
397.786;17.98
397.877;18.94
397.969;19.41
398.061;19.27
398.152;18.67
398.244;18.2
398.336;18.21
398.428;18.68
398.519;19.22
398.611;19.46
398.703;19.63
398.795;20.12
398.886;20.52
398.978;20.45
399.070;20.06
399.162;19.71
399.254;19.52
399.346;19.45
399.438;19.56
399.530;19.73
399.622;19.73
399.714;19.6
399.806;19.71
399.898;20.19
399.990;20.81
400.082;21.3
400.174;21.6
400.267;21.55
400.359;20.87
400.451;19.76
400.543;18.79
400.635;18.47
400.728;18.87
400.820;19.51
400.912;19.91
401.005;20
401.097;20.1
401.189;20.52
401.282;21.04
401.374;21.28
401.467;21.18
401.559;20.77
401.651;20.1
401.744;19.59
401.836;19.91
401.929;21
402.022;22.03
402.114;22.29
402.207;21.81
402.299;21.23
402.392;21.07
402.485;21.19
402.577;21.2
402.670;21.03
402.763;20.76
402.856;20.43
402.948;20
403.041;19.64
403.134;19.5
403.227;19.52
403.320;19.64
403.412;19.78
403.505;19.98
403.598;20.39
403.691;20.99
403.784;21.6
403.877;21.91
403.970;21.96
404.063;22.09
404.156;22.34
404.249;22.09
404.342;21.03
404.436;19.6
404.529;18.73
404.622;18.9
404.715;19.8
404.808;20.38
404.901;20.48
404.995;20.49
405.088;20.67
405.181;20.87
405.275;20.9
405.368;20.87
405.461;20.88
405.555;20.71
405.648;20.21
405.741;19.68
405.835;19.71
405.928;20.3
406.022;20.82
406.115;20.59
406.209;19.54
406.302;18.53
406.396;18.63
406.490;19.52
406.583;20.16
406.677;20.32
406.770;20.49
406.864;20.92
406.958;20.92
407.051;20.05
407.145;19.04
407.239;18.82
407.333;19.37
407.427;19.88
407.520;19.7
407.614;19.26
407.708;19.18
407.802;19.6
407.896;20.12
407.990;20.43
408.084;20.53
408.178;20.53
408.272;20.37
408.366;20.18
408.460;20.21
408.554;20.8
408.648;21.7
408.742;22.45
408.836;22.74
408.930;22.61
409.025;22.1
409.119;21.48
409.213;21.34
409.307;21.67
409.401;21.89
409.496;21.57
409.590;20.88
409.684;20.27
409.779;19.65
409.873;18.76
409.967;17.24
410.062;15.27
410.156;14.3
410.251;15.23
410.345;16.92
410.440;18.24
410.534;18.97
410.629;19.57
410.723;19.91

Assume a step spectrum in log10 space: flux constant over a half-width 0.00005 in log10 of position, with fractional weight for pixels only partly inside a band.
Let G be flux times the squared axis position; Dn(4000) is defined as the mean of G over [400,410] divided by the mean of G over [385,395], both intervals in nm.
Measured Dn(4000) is 1.5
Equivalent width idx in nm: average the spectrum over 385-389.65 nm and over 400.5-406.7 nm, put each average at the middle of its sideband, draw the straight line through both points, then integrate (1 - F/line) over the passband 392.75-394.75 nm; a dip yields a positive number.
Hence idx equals 0.94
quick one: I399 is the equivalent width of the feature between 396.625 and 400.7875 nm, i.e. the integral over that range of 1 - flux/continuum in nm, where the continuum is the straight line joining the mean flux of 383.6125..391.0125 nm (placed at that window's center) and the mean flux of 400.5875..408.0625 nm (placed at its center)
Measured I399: 0.450 nm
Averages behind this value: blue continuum 16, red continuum 20.3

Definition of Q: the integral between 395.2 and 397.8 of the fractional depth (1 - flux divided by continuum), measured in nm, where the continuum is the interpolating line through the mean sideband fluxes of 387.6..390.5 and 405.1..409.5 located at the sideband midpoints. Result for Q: 0.771 nm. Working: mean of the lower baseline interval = 15.7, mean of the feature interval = 12.4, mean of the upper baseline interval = 20.5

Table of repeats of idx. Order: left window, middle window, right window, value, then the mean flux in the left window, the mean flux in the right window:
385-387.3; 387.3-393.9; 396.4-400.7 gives 0.88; 16.6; 16.5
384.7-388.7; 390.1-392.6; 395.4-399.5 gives -0.14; 16.4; 15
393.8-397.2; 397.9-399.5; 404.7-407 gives -0.45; 12.9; 20.3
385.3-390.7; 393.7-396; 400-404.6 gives 0.44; 15.9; 20.6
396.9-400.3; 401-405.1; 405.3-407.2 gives -0.36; 17.5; 20.1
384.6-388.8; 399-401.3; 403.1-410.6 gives -0.14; 16.3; 20.1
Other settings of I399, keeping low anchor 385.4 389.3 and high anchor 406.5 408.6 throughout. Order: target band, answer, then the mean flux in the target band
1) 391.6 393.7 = 0.707 nm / 11.1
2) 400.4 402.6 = -0.204 nm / 20.5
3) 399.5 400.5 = -0.110 nm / 20.5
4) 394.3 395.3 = 0.099 nm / 15.6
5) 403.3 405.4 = -0.145 nm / 20.7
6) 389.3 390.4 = -0.007 nm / 16.4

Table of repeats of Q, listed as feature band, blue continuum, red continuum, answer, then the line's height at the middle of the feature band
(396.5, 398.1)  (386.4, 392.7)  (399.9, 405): 0.62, 18.8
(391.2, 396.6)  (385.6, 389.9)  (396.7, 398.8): 0.62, 14.9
